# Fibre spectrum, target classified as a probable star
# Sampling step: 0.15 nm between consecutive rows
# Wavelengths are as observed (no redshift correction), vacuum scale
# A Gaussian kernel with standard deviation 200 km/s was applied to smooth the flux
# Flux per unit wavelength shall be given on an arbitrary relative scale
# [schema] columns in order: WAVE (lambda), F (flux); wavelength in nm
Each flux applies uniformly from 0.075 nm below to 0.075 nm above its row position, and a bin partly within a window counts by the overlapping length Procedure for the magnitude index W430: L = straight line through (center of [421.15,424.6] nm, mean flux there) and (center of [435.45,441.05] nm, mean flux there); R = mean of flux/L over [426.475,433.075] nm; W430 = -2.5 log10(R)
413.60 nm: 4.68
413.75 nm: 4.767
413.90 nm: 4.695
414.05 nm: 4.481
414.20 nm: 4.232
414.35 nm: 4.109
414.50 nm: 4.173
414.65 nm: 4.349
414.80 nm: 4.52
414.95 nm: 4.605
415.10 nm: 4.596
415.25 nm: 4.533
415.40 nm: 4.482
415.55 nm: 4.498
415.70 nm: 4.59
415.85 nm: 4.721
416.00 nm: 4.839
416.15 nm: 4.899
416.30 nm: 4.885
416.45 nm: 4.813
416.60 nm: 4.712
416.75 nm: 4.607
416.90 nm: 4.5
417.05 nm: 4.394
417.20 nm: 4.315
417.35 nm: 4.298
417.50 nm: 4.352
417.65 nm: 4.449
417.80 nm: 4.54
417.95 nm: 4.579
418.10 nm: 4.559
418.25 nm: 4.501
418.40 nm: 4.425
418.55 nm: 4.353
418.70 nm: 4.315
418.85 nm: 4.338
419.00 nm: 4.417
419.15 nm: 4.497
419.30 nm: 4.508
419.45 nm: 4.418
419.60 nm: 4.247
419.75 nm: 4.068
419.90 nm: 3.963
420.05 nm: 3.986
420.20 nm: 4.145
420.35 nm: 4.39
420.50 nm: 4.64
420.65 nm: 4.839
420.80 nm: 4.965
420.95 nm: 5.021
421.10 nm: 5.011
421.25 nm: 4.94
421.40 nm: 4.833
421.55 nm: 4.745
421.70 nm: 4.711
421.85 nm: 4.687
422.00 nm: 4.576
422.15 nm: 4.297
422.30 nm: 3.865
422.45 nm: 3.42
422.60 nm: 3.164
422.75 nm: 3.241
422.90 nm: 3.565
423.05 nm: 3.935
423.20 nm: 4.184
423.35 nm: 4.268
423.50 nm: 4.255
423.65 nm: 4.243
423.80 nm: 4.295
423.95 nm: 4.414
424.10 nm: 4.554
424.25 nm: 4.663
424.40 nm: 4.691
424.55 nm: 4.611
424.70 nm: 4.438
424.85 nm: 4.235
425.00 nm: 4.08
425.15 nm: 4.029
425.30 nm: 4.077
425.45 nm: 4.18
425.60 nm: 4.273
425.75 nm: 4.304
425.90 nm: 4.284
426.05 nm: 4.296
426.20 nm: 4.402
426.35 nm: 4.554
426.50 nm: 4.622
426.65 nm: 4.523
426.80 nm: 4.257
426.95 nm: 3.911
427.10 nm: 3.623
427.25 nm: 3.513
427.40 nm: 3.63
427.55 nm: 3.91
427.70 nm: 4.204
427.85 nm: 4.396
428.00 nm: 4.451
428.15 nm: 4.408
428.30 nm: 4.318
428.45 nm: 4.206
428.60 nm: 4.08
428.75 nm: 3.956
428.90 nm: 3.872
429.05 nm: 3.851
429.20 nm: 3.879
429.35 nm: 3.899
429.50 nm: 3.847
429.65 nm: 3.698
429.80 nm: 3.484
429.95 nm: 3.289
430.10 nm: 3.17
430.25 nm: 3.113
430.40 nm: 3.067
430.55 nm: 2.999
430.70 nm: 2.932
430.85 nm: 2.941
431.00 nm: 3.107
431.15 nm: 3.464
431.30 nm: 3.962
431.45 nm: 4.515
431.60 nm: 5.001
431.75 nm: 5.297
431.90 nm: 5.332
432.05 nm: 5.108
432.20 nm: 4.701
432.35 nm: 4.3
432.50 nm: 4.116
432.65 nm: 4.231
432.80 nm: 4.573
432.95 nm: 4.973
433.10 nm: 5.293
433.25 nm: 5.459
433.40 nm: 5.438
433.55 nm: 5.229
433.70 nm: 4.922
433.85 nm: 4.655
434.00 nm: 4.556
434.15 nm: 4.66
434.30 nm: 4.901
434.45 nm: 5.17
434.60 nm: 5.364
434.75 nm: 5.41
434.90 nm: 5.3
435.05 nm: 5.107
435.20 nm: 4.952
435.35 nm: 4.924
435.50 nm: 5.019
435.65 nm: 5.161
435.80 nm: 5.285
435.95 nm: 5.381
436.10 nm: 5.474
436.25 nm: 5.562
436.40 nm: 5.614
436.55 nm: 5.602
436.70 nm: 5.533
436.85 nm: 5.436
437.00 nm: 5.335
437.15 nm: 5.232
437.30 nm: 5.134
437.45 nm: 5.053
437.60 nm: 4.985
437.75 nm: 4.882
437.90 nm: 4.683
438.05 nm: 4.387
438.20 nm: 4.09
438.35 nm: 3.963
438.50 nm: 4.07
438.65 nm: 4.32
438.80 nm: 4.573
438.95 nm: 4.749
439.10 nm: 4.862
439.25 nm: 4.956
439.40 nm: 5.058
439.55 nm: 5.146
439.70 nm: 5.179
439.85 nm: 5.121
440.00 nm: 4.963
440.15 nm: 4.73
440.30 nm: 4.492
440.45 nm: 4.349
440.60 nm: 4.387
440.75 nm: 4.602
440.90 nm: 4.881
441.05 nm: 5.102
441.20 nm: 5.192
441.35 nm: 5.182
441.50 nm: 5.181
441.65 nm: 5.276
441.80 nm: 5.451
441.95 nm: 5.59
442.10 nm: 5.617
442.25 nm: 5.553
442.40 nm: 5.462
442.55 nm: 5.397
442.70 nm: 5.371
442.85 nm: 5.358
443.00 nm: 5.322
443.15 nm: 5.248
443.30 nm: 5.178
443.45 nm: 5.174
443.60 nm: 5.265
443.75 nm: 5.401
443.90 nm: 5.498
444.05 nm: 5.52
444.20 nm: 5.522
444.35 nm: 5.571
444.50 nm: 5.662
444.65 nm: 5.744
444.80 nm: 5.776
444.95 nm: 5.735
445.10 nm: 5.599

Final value 0.14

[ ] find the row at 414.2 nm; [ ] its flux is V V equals 4.232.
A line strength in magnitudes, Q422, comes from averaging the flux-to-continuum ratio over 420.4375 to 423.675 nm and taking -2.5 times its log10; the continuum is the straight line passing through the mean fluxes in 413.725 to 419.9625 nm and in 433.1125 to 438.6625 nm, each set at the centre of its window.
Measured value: 0.07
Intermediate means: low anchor 4.48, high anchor 5.04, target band 4.34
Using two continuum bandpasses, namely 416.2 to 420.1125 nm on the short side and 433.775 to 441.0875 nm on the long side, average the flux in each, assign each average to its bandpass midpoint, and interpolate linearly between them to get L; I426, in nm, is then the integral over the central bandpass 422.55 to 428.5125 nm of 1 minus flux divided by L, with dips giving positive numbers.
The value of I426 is 0.57 nm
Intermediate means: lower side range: 4.43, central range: 4.18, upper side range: 4.95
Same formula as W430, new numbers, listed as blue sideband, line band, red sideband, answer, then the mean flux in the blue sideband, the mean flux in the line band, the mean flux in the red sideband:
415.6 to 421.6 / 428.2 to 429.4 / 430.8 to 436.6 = 0.19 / 4.54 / 4.02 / 4.88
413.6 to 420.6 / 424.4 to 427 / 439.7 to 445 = 0.10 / 4.47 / 4.31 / 5.25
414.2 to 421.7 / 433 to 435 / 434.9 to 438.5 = -0.03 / 4.52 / 5.1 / 5.06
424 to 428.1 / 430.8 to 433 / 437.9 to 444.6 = 0.04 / 4.25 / 4.38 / 5.04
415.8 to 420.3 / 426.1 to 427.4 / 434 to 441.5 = 0.13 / 4.45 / 4.15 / 4.97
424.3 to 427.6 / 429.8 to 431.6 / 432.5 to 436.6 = 0.35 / 4.21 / 3.4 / 5.1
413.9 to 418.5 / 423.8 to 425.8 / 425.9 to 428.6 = -0.02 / 4.52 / 4.35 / 4.19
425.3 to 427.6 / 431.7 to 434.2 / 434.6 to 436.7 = 0.02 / 4.15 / 4.87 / 5.3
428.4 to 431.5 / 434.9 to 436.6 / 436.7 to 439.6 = -0.19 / 3.57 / 5.28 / 4.8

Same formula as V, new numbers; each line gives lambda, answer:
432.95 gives 4.973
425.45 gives 4.18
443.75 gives 5.401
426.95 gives 3.911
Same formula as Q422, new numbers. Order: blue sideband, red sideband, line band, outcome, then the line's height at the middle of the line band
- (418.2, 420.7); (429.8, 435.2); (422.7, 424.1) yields 0.075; 4.38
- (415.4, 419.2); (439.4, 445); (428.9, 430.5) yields 0.351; 4.89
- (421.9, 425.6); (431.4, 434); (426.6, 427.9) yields 0.117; 4.43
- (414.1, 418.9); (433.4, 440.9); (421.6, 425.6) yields 0.116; 4.66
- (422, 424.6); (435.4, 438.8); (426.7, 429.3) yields 0.098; 4.41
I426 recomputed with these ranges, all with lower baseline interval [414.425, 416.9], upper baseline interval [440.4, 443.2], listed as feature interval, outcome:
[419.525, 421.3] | 0.077 nm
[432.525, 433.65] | 0.003 nm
